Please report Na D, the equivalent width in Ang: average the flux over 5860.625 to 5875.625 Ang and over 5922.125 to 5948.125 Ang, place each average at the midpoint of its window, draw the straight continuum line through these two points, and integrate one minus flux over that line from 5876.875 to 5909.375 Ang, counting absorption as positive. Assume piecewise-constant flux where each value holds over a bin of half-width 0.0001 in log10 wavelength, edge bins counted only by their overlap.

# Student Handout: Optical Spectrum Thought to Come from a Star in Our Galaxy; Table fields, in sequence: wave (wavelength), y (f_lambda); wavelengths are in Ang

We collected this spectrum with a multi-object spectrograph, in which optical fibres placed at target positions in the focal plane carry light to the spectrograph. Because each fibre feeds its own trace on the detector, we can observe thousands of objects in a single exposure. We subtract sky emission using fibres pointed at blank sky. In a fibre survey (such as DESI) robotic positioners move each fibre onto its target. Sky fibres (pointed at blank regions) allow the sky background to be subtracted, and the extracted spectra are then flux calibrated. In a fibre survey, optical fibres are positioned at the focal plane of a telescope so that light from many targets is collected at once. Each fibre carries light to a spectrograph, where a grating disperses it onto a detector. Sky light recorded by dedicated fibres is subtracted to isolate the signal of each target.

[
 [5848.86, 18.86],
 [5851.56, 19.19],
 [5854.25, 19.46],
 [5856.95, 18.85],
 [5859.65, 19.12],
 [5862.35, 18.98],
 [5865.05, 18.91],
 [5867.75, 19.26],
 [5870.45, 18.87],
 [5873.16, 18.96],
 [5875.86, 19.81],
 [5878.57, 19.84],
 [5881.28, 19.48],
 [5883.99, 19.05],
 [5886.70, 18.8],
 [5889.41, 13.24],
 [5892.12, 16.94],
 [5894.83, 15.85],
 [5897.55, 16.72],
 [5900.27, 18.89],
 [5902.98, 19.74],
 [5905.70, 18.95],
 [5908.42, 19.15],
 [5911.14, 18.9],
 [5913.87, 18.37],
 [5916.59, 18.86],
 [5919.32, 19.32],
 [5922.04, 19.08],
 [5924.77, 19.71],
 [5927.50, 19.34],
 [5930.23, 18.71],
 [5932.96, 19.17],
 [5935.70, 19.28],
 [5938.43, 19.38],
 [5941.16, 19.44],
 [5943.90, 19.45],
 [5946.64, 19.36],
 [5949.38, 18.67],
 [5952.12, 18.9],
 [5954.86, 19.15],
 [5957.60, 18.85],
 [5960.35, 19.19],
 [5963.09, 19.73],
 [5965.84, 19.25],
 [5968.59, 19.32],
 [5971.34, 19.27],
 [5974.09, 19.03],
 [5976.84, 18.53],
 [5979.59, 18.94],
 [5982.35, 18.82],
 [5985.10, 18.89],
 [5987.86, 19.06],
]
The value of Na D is 1.85 Ang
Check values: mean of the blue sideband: 19.1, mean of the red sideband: 19.3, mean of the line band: 18.1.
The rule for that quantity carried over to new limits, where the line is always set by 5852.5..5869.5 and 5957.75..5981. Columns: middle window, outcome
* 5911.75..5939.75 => 0.0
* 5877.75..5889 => 0.2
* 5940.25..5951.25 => 0.0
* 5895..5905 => 0.5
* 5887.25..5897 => 1.7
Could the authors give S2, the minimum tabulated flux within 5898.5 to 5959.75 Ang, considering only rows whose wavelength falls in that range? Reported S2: 18.37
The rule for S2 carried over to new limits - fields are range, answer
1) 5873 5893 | 13.24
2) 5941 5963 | 18.67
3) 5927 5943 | 18.71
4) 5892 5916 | 15.85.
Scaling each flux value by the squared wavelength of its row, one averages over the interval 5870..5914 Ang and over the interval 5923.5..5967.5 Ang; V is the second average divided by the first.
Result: 1.1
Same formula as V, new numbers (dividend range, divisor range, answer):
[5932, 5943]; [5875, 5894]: 1.09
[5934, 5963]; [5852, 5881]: 1.03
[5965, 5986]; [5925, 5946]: 1.00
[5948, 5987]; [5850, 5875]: 1.03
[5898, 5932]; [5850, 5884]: 1.01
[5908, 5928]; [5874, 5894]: 1.06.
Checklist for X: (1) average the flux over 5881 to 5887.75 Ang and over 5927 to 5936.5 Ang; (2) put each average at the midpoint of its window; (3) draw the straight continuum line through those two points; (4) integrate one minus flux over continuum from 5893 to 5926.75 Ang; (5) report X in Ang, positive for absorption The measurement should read 0.8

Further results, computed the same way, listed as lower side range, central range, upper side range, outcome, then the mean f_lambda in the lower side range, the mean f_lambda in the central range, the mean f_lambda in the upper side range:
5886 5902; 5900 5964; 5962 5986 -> -4.72 Ang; 16.7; 19.2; 19.1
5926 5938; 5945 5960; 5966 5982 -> 0.06 Ang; 19.1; 19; 19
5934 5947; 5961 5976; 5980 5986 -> -0.19 Ang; 19.4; 19.3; 18.9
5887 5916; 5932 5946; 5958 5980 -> -0.62 Ang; 17.8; 19.3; 19.2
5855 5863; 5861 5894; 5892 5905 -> -0.06 Ang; 19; 18.5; 17.8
